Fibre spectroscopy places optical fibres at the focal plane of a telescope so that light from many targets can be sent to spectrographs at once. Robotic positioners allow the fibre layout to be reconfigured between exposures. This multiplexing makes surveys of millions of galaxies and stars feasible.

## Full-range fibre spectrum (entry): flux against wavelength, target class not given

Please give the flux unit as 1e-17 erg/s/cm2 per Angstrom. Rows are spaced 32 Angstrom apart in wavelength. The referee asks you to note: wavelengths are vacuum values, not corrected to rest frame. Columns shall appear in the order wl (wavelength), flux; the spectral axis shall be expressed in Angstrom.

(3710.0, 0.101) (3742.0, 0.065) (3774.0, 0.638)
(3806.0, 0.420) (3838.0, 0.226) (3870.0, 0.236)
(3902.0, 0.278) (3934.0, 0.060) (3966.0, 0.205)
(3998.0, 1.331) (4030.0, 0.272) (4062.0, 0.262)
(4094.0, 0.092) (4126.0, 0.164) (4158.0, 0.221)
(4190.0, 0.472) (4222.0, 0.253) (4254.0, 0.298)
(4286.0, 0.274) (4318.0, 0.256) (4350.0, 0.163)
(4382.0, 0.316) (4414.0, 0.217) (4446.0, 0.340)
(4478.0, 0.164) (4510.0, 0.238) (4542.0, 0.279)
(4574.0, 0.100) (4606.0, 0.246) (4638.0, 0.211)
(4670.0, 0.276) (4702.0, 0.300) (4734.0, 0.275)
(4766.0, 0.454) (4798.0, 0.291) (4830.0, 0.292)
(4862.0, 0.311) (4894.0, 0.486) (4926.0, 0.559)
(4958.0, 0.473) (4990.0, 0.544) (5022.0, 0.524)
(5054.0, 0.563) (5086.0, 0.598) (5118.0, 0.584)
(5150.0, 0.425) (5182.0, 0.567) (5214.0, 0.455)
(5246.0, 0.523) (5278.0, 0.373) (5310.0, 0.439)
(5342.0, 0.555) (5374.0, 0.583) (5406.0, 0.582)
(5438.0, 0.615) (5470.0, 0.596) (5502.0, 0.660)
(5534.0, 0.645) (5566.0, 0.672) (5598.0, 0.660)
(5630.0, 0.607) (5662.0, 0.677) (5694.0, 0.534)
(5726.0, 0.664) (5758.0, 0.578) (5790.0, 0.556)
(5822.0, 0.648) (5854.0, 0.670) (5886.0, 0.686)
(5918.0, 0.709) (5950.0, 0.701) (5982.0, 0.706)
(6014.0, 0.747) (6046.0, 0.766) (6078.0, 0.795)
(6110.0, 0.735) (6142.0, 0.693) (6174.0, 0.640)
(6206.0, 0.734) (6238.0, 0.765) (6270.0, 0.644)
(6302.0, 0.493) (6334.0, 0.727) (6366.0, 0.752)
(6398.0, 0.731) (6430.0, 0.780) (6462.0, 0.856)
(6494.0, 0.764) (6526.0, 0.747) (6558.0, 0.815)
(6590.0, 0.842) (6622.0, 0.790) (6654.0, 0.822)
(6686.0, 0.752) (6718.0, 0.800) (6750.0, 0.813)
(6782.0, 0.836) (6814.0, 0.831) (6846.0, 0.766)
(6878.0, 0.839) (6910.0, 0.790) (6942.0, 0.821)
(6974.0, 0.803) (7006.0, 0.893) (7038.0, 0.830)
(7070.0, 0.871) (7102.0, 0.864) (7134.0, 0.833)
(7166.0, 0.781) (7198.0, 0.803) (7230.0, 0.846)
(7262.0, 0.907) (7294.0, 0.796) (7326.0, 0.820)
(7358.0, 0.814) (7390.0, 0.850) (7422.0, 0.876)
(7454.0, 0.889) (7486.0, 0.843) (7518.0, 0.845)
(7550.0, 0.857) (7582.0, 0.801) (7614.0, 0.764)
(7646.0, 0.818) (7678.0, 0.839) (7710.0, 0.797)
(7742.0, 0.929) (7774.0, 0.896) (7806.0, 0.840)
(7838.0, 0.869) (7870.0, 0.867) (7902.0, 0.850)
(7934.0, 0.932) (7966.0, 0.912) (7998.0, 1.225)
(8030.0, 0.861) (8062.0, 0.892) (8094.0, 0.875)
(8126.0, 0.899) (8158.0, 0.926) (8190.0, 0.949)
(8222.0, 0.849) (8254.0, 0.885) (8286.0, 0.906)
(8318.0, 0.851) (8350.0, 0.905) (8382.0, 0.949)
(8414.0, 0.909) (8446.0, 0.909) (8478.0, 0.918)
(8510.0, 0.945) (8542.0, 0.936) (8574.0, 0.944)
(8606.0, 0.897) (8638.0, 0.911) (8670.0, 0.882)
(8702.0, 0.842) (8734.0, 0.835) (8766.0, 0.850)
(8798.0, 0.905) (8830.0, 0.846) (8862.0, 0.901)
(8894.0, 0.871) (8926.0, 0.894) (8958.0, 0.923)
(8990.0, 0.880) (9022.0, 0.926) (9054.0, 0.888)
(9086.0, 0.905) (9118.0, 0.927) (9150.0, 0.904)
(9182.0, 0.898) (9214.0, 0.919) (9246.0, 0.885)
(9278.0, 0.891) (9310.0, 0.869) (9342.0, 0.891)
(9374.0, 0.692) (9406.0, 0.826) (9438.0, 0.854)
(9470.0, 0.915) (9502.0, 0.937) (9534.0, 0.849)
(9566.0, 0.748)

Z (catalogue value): 0.217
